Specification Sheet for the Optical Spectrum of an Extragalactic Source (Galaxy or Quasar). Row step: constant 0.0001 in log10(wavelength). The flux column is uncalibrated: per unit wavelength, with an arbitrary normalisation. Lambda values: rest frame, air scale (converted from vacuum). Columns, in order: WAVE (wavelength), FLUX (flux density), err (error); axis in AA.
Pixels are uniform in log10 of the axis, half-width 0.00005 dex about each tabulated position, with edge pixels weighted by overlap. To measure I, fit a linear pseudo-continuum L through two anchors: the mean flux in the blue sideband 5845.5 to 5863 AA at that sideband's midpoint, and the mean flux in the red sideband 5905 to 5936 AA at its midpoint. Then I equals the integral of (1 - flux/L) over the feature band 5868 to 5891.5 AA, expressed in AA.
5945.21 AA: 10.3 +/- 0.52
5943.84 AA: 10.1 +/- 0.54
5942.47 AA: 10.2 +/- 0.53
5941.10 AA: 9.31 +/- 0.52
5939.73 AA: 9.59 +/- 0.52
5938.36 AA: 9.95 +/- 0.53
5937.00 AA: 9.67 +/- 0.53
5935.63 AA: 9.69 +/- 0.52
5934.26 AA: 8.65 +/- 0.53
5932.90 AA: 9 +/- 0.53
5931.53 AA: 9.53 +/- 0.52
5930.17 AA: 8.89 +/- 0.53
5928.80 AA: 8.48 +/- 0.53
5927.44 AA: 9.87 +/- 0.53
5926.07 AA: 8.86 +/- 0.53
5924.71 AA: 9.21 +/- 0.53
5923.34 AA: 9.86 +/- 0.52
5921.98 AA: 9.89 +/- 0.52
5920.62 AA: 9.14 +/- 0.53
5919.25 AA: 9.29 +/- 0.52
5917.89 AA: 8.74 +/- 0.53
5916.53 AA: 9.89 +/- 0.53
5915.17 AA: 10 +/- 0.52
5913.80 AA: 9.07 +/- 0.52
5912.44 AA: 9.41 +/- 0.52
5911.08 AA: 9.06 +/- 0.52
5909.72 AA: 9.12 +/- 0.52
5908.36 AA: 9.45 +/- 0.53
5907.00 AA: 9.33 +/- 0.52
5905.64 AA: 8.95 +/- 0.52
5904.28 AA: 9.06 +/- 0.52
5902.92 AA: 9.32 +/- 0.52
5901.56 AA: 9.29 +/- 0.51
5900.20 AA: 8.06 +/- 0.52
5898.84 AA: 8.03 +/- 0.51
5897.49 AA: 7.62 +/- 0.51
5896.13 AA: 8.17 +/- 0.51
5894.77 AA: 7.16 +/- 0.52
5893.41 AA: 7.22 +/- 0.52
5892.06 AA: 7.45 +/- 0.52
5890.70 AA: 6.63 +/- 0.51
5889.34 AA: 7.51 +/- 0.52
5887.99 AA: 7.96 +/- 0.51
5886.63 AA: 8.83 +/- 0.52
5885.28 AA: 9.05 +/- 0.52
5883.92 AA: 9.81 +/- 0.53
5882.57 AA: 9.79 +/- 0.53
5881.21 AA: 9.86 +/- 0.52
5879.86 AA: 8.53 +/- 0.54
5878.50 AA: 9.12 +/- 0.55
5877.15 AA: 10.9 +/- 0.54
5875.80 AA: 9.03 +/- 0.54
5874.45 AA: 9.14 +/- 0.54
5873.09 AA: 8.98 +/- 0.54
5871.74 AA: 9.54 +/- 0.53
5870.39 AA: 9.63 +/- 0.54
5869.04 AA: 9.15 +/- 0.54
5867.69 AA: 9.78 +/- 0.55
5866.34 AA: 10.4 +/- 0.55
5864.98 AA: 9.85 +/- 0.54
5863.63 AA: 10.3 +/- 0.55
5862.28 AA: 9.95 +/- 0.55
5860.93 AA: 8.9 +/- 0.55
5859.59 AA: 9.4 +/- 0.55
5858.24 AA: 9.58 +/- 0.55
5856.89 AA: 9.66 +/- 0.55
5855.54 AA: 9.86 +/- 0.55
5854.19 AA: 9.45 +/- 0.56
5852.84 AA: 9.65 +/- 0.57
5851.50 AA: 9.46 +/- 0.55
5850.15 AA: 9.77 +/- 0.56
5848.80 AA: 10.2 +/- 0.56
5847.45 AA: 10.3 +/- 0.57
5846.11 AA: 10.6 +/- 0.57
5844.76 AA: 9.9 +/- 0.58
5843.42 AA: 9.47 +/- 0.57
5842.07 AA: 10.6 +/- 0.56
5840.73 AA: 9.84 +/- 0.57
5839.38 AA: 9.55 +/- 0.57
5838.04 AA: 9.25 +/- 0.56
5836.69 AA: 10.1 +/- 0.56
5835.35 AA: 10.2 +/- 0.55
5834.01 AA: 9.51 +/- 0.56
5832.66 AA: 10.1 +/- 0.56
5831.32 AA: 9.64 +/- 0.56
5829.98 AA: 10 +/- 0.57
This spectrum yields 1.33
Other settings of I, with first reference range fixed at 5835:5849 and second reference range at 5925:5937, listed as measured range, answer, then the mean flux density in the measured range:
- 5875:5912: 3.2 AA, 8.69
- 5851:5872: 0.3 AA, 9.67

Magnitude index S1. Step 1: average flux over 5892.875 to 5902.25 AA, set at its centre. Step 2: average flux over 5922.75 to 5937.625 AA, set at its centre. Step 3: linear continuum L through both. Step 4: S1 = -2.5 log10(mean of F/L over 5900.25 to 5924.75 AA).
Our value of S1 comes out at -0.09 mag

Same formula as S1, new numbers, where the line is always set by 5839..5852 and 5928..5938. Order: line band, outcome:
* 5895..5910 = 0.09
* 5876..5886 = 0.01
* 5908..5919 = 0.00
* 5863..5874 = 0.01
